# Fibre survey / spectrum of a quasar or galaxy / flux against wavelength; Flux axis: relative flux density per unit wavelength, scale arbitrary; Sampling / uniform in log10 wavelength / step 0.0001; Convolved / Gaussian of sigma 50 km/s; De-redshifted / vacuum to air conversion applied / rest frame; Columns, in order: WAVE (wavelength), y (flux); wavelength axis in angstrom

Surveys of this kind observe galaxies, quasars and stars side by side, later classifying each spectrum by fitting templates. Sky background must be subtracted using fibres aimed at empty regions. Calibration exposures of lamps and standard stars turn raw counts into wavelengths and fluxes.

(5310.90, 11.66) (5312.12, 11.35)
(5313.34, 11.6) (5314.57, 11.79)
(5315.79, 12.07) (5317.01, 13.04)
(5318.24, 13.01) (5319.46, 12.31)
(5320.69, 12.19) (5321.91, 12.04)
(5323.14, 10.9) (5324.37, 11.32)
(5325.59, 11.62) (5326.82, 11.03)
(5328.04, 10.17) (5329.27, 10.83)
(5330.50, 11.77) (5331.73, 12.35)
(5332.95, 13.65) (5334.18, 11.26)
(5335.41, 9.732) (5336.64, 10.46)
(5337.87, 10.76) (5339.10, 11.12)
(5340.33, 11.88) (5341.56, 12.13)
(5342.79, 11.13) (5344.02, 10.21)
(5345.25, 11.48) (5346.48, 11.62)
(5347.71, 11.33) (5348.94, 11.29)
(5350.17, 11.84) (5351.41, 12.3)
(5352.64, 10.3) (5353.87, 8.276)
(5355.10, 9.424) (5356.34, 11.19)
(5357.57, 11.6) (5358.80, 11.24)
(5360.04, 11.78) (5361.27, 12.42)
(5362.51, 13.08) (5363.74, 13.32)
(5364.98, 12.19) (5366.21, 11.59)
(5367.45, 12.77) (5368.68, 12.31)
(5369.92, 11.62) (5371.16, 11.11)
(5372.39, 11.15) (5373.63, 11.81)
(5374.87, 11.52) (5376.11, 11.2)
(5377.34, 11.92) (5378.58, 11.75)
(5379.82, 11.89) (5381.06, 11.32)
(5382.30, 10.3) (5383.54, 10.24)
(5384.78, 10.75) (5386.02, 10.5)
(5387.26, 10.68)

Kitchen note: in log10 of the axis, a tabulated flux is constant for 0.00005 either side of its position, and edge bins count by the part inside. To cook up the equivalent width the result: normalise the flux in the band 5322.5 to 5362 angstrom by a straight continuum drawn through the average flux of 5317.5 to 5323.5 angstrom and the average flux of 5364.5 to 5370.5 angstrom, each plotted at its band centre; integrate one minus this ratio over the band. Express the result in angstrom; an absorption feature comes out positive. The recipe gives 3.0 angstrom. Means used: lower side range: 12.1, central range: 11.2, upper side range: 12.1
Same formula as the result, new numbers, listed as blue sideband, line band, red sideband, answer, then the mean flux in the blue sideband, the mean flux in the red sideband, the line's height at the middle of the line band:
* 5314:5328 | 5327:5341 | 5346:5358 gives 0.2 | 11.9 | 10.9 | 11.5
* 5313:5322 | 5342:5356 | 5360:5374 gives 1.5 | 12.3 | 12.1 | 12.2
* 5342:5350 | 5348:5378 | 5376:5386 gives -1.0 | 11.2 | 11.1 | 11.2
